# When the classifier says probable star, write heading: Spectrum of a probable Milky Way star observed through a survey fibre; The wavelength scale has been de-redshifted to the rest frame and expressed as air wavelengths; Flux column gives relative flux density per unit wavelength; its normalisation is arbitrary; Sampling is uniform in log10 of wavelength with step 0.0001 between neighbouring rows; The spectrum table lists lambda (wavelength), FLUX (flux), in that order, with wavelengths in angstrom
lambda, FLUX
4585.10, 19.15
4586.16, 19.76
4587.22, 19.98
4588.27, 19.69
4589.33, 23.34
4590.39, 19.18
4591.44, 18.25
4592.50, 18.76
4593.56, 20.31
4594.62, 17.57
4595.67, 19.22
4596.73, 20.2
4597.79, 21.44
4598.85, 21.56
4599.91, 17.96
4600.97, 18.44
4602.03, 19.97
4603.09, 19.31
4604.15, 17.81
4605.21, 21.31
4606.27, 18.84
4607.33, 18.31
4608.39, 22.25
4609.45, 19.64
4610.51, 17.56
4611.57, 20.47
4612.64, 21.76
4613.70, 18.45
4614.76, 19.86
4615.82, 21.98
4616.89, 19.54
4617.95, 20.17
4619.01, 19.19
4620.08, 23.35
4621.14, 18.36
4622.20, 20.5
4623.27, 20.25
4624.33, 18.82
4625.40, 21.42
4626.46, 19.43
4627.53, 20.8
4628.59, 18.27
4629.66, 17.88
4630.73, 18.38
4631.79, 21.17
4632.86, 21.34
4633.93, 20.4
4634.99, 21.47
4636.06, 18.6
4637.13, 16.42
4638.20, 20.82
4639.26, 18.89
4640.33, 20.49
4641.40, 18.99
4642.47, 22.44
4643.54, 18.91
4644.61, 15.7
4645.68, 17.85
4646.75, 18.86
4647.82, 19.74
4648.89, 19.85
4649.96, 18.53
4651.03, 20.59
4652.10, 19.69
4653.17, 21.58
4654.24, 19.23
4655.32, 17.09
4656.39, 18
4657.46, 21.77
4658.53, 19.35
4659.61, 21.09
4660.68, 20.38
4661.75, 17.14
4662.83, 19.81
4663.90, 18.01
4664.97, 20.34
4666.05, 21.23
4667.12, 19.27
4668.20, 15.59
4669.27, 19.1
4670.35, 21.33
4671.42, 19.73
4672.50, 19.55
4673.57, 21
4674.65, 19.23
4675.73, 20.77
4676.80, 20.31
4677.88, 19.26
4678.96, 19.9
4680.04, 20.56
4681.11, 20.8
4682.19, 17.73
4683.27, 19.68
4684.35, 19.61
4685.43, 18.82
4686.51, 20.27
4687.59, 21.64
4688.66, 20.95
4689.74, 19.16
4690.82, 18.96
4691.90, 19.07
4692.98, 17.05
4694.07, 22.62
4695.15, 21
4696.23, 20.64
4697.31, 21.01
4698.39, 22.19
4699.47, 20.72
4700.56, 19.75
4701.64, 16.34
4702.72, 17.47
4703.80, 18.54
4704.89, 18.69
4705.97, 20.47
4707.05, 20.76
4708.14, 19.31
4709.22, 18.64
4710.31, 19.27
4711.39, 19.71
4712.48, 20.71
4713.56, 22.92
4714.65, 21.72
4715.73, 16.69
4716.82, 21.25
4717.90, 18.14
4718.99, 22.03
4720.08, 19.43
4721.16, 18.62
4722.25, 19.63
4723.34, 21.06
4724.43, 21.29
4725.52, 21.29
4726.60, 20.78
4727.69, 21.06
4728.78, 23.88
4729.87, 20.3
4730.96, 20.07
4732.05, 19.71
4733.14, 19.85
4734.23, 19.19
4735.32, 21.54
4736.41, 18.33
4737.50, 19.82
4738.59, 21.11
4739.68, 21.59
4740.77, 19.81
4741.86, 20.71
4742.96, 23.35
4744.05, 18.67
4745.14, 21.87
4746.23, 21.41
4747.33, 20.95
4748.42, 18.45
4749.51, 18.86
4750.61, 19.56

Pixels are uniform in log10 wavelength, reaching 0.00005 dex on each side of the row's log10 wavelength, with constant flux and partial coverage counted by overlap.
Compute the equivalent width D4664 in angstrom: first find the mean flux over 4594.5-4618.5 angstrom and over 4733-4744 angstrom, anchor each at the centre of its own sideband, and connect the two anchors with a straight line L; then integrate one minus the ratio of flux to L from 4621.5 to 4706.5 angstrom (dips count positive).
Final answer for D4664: 1.9 angstrom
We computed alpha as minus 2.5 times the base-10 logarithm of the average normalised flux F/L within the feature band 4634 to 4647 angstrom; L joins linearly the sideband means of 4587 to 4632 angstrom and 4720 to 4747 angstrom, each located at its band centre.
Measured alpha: 0.04 mag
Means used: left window 19.8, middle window 19.2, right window 20.6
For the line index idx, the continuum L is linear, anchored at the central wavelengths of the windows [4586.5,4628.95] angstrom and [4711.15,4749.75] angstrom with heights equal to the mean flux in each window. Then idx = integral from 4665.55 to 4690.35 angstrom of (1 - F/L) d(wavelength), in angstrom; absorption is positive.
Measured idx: 0.5 angstrom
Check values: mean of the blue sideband 19.8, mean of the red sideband 20.5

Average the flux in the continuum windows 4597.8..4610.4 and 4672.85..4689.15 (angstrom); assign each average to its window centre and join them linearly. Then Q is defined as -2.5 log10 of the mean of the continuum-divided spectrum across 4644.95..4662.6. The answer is 0.03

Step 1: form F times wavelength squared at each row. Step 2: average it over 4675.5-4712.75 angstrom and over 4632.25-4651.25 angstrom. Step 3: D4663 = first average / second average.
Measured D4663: 1.04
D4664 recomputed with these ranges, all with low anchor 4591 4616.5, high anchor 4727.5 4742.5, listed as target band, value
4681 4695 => 0.3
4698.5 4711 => 0.7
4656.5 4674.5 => 0.4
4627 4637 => 0.1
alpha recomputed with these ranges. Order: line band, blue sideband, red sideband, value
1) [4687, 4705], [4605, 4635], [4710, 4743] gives 0.03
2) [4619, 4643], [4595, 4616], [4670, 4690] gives 0.00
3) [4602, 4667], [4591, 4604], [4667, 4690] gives -0.01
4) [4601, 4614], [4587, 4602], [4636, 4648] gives -0.01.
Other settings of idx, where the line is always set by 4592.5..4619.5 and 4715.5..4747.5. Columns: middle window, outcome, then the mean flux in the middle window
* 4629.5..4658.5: 0.7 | 19.5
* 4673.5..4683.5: 0.1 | 19.9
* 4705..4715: 0.0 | 20.3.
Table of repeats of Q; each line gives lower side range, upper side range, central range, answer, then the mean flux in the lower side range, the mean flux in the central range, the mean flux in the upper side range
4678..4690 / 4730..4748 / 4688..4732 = 0.01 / 19.9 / 20.1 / 20.5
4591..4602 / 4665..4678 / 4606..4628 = -0.03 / 19.4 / 20.1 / 19.7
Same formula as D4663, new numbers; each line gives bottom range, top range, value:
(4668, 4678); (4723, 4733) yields 1.09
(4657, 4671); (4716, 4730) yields 1.08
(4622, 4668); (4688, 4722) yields 1.04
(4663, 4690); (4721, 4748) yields 1.07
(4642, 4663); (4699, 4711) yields 1.01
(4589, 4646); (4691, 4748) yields 1.07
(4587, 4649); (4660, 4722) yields 1.03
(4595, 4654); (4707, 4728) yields 1.07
